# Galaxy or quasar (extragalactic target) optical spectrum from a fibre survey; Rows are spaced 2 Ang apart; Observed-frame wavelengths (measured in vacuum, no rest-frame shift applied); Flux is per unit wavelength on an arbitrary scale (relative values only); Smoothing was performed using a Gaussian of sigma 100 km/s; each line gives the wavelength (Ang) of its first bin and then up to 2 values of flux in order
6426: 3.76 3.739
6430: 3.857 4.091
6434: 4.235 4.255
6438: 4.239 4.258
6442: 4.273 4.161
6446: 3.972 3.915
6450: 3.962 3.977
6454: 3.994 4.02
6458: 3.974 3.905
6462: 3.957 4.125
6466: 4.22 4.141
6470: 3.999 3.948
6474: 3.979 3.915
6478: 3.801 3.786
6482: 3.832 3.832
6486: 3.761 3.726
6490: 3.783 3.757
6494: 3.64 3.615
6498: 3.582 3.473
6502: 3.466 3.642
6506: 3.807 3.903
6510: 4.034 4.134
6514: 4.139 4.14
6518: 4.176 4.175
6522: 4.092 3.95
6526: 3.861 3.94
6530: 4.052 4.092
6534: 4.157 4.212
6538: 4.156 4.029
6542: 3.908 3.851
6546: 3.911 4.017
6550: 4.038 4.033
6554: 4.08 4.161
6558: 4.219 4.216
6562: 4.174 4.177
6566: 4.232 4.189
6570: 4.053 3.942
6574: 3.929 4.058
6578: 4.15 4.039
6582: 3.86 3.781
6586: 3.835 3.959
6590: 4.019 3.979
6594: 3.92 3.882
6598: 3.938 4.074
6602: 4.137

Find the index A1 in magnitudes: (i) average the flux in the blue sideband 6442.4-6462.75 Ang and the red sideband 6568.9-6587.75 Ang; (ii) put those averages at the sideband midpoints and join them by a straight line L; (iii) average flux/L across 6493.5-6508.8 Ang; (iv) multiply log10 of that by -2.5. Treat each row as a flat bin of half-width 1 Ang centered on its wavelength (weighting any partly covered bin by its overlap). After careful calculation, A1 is 0.10 mag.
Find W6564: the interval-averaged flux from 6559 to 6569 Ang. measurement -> 4.2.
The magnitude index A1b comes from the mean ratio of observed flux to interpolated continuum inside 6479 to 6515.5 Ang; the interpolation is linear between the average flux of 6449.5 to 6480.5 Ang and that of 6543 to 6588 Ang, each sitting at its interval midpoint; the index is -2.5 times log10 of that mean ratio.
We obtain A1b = 0.063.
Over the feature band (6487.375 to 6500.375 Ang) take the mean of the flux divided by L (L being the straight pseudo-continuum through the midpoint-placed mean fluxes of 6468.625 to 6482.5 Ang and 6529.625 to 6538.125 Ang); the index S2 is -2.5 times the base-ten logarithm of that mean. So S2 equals 0.090 mag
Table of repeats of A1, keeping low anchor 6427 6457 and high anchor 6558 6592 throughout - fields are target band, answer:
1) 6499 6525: 0.03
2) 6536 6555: 0.01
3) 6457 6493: 0.04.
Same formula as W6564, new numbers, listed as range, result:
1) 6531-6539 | 4.15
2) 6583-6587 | 3.81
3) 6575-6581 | 4.08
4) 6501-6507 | 3.64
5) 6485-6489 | 3.74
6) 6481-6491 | 3.79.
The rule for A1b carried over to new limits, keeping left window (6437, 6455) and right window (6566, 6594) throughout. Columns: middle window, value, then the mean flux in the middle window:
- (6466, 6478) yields 0.018 mag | 4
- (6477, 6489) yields 0.074 mag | 3.79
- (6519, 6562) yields -0.011 mag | 4.06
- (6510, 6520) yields -0.027 mag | 4.14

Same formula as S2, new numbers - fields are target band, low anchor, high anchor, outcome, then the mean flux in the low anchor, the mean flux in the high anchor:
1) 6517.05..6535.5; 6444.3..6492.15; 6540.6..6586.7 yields -0.02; 3.93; 4.04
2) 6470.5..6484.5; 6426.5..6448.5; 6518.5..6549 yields 0.05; 4.09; 4.03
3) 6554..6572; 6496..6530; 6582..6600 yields -0.07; 3.9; 3.92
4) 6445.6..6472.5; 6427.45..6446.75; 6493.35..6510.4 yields -0.01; 4.12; 3.67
